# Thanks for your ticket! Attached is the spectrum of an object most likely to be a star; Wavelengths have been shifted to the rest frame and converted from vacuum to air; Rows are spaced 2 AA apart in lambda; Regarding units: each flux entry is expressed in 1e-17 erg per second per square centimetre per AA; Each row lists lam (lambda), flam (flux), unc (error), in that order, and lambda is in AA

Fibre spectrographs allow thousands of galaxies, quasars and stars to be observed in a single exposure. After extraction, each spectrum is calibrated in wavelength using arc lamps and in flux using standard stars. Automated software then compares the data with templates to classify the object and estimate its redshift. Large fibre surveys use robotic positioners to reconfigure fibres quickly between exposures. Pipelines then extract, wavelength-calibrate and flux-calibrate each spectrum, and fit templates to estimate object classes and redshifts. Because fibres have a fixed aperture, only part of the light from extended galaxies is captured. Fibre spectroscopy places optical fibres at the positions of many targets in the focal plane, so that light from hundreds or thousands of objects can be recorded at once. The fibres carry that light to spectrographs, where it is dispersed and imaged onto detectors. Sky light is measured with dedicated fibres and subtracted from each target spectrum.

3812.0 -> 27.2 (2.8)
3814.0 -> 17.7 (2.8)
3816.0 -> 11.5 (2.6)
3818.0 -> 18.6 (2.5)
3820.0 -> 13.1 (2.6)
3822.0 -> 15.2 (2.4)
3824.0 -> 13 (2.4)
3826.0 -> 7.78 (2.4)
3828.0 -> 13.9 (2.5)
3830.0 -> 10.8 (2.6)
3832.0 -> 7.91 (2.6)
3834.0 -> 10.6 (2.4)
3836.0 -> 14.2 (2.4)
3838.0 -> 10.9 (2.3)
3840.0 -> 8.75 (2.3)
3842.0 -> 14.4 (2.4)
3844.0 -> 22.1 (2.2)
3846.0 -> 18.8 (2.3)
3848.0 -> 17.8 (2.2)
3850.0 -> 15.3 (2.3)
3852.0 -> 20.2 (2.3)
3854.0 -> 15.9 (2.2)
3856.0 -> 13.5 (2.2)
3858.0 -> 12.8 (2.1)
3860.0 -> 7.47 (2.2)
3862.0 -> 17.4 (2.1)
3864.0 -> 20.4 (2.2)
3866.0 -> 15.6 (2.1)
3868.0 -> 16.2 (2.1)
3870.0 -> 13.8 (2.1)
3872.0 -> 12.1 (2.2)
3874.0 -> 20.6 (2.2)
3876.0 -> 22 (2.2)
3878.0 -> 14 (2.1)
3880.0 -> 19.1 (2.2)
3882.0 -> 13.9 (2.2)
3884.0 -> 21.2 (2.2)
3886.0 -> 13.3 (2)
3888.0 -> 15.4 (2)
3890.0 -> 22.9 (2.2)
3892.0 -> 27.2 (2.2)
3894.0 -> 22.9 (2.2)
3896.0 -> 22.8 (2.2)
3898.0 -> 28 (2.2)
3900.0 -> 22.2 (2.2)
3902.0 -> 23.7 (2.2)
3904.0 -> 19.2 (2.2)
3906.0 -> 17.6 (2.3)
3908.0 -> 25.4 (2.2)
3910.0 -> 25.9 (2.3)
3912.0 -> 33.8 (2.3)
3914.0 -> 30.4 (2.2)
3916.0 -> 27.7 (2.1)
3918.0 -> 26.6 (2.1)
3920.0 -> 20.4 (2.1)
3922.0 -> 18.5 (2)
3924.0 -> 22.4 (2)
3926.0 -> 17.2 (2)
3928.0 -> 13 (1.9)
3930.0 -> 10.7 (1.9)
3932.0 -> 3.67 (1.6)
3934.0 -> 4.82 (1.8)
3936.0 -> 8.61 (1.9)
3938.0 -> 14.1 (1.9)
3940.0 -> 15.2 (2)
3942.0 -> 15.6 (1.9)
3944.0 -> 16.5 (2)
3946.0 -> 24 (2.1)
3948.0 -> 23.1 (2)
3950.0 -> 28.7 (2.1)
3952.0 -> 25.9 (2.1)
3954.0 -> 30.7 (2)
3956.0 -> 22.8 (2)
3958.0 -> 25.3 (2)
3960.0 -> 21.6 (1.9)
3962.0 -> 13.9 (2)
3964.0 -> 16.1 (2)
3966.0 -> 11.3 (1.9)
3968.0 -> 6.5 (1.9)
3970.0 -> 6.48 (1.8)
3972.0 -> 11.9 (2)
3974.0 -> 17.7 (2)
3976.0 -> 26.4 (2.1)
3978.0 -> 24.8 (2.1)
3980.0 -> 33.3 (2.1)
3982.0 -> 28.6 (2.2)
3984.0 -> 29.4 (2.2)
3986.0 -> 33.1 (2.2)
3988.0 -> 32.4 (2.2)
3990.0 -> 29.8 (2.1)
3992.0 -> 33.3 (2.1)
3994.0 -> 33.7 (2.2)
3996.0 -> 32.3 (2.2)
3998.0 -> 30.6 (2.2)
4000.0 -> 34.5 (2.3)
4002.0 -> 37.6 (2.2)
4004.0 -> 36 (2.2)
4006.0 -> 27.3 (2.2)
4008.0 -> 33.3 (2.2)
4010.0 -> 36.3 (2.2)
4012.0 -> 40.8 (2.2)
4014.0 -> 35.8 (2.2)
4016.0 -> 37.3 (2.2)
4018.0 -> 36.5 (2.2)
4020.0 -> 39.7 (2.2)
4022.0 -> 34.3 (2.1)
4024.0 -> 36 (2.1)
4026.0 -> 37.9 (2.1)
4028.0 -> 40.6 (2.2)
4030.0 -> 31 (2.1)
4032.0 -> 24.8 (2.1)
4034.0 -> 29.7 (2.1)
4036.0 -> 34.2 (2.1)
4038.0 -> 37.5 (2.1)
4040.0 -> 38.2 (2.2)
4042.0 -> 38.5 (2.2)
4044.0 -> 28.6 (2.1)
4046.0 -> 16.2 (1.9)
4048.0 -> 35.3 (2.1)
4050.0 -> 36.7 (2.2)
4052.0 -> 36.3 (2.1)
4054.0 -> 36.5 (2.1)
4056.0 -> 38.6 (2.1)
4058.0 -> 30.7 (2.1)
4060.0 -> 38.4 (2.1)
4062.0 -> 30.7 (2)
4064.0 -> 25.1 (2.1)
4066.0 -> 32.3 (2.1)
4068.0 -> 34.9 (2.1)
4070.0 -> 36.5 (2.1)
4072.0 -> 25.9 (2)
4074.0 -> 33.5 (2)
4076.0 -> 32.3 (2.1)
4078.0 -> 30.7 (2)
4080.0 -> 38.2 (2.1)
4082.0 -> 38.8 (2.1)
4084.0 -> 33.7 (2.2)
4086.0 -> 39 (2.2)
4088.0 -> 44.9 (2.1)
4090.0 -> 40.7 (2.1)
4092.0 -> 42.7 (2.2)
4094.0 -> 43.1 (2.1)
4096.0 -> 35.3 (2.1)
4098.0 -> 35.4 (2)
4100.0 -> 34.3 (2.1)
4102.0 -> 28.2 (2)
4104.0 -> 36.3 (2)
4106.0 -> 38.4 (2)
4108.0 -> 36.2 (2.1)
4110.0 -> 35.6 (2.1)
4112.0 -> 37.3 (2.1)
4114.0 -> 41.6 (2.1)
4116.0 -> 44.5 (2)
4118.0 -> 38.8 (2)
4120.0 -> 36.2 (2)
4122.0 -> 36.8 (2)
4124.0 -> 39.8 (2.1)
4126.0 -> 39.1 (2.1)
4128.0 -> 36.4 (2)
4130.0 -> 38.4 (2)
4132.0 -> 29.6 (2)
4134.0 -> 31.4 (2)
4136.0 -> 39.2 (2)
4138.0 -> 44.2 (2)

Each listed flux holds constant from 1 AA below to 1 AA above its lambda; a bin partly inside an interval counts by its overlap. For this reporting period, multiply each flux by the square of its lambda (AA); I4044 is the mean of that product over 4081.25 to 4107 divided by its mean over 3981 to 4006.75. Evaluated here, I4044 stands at 1.2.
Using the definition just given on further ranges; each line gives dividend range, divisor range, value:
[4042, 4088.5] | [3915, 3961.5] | 1.89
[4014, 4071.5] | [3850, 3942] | 1.99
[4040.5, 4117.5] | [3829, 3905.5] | 2.31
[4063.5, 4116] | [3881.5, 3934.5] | 1.92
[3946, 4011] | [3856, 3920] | 1.35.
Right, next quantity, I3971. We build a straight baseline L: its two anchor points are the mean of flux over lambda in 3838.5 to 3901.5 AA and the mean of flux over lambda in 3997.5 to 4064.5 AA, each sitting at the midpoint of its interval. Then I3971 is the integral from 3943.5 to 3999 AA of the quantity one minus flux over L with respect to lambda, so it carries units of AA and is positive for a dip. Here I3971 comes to 8.3 AA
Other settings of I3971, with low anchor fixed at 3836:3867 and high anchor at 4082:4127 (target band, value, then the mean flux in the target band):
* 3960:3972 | 6.4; 11.8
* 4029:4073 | 0.9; 32.6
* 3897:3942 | 3.6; 19.4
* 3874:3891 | 0.2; 17.9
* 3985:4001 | -2.5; 32.5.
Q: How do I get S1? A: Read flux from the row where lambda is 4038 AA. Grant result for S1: 37.5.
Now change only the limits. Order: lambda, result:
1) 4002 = 37.6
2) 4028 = 40.6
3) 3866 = 15.6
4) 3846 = 18.8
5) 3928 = 13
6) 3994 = 33.7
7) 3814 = 17.7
